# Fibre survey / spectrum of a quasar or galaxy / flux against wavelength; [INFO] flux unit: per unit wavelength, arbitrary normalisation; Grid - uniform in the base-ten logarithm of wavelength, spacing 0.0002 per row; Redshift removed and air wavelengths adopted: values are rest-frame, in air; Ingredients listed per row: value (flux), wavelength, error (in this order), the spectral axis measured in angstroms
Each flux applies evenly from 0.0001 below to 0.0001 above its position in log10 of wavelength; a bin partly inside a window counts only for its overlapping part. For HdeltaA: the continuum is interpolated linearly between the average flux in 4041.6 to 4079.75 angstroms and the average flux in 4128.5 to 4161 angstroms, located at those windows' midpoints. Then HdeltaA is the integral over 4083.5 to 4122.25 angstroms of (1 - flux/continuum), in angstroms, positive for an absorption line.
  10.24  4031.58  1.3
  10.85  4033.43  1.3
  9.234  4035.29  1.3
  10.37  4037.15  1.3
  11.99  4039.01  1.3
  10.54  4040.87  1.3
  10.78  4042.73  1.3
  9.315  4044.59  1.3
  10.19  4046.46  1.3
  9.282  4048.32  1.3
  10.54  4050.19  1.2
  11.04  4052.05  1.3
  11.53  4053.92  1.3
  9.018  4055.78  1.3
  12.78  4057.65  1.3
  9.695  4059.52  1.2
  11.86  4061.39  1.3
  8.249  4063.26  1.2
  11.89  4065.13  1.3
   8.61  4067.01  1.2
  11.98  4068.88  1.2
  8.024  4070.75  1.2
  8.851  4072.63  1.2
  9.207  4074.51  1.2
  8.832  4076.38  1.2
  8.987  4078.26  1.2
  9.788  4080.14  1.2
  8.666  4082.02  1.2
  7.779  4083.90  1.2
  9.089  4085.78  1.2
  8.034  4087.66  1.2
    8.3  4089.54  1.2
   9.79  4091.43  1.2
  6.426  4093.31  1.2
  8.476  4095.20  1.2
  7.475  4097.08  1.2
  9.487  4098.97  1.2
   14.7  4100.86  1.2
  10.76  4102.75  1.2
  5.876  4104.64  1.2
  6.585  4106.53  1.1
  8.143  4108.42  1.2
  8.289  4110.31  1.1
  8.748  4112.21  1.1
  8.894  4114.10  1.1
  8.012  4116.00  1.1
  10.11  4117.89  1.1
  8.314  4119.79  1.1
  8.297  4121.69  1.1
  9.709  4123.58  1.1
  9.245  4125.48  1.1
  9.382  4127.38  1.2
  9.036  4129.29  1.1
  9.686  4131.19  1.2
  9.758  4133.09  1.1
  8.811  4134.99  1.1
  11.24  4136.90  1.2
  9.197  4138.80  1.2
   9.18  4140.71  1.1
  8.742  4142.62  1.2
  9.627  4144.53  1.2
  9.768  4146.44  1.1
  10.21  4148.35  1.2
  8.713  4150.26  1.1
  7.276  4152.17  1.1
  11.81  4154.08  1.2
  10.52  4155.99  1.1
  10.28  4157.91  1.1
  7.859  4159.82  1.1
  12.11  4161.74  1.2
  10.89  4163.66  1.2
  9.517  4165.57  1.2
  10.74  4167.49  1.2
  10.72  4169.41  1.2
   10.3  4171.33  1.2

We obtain 4.4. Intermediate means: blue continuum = 10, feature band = 8.66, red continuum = 9.53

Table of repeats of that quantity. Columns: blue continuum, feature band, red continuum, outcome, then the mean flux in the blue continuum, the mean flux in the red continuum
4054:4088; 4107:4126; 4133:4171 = 2.02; 9.59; 9.86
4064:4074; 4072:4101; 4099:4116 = 1.78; 9.8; 8.97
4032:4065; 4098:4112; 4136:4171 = 1.48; 10.5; 9.92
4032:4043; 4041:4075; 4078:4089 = -1.50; 10.6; 8.7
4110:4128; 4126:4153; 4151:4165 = 0.50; 8.91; 10.1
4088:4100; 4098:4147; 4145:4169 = -0.69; 8.35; 9.99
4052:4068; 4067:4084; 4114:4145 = 1.76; 10.5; 9.25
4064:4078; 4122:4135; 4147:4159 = 0.48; 9.57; 9.79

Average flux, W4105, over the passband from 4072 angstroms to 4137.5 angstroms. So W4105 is 8.93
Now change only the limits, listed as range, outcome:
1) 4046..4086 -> 9.82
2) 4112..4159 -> 9.39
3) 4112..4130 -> 8.98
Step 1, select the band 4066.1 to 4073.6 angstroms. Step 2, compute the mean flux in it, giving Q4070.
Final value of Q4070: 9.37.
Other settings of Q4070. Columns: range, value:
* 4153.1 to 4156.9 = 11.2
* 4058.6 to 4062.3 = 10.8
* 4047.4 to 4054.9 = 10.6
